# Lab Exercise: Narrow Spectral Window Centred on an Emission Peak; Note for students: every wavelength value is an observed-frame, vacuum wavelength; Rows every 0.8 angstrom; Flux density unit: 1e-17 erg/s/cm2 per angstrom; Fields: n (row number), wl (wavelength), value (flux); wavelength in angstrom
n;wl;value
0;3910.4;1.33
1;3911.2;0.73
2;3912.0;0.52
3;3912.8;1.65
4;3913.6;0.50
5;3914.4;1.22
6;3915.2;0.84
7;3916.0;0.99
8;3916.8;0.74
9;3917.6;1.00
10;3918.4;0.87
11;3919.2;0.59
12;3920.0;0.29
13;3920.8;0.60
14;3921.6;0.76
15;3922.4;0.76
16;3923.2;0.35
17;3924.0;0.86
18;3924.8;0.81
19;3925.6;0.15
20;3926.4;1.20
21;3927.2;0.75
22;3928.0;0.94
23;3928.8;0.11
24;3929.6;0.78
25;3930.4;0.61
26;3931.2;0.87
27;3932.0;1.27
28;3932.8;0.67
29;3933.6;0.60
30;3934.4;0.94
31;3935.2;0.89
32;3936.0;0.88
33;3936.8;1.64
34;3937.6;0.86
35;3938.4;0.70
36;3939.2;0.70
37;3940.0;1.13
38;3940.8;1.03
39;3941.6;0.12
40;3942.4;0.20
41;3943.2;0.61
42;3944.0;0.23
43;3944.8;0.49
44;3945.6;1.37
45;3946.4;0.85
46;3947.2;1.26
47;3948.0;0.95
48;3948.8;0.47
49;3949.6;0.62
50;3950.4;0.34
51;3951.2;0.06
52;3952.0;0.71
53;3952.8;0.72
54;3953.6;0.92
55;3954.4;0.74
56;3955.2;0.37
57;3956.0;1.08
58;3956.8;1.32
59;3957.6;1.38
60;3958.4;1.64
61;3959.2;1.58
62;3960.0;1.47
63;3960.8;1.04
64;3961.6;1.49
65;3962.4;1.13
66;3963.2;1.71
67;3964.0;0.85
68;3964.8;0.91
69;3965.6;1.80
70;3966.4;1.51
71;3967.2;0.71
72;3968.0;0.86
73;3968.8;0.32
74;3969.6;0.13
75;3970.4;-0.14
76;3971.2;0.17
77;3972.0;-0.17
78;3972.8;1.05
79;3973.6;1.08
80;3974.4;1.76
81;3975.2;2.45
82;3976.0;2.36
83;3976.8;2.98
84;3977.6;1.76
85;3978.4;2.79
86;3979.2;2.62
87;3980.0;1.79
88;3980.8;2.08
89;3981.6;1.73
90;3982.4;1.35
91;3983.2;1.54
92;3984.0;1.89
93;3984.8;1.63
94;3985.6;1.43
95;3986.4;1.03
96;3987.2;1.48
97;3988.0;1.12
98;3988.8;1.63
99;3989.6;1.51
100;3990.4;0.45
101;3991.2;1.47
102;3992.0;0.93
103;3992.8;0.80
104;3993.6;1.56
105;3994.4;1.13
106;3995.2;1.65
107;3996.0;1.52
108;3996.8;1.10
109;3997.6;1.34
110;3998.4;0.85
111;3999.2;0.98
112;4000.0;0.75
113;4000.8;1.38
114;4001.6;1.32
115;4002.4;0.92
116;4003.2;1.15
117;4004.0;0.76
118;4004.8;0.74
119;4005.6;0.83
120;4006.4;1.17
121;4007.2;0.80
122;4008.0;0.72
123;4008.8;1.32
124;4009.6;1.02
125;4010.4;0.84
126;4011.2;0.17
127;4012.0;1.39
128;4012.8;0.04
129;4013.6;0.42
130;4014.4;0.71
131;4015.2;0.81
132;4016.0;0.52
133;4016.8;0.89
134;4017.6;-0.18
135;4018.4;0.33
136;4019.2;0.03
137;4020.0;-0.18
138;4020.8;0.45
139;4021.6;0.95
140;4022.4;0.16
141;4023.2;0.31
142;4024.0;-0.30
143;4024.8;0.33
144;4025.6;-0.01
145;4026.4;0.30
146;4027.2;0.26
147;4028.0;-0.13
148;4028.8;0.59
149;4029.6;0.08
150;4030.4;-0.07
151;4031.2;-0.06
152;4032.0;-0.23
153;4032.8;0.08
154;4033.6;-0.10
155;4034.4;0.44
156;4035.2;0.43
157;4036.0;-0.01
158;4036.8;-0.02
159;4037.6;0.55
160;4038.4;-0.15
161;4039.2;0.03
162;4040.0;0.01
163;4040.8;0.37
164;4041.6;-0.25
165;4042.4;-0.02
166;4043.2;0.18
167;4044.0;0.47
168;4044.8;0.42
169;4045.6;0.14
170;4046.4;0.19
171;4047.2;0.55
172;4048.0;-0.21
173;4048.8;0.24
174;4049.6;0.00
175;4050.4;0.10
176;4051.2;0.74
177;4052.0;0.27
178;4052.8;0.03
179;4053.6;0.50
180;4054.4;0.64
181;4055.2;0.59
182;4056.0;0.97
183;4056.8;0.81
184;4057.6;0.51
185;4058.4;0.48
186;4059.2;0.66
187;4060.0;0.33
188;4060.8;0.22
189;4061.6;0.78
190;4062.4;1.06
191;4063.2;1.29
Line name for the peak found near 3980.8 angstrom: Ly-alpha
